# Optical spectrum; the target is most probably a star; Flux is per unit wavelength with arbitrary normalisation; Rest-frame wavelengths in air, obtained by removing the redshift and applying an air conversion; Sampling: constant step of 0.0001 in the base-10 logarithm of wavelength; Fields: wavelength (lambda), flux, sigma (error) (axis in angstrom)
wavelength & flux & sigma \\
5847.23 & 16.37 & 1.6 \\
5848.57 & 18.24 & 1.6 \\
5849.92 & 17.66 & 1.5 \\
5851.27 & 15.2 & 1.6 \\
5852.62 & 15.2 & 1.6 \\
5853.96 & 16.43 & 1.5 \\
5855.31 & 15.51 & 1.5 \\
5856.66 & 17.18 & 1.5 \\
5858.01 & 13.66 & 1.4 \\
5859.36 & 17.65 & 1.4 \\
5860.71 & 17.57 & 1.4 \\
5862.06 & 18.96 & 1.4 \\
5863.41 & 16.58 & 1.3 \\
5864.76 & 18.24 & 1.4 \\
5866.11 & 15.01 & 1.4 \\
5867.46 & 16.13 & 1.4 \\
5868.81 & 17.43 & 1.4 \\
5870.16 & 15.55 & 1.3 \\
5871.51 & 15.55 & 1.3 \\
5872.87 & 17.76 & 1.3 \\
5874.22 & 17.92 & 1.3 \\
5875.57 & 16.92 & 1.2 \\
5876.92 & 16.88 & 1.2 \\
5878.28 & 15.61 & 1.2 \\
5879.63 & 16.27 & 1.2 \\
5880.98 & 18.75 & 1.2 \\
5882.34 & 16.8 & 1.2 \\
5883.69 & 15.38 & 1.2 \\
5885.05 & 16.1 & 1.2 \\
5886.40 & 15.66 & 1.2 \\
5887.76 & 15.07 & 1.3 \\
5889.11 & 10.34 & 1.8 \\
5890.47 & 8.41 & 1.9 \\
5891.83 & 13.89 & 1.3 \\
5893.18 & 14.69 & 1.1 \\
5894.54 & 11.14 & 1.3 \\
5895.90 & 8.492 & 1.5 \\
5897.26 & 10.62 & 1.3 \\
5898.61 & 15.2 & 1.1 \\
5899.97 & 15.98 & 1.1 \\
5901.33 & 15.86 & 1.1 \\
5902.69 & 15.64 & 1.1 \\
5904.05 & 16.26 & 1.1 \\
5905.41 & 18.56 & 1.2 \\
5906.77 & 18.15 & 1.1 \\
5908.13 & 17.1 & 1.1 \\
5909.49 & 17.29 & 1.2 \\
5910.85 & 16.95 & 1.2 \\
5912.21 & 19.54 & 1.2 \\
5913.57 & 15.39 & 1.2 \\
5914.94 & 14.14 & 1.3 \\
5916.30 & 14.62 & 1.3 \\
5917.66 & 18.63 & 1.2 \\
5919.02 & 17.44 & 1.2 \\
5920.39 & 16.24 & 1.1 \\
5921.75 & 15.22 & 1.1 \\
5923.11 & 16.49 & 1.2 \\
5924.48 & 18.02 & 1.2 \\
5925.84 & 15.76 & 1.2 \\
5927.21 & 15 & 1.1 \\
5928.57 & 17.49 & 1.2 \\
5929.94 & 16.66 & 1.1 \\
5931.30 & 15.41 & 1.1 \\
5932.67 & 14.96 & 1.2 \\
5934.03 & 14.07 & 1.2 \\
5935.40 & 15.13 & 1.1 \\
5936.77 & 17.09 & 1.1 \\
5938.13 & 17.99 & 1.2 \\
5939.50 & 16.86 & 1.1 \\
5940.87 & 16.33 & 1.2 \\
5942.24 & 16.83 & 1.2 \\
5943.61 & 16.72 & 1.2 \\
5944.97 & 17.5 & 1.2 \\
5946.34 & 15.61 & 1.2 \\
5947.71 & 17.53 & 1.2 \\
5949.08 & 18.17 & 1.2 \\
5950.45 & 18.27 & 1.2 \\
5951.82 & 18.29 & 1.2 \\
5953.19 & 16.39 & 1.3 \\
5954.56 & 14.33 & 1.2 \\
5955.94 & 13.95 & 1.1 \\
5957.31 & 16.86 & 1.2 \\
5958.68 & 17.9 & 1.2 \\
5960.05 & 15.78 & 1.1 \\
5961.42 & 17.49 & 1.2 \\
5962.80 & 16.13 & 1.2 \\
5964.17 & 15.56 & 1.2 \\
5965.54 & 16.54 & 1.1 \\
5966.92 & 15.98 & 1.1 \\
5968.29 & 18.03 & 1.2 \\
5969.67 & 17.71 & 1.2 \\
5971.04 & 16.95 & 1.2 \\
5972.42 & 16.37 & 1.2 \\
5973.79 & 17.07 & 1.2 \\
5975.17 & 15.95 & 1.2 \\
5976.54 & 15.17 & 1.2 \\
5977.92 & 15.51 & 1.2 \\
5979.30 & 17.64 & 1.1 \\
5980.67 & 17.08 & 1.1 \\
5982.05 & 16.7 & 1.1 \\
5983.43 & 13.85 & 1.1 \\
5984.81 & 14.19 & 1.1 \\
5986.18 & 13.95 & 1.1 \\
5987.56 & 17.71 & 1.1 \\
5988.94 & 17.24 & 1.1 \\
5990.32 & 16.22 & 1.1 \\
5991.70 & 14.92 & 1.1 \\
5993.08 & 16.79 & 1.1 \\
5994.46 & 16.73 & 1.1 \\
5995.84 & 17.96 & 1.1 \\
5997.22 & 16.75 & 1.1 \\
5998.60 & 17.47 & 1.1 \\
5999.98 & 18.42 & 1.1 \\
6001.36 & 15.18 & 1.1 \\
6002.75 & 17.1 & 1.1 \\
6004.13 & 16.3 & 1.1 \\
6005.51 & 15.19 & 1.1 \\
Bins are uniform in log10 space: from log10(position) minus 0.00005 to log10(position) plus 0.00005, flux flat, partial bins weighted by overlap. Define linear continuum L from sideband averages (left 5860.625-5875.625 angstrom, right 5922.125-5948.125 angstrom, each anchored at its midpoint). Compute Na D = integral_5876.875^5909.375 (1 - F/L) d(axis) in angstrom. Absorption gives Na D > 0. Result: 3.6 angstrom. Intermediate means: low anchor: 16.9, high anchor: 16.4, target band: 14.9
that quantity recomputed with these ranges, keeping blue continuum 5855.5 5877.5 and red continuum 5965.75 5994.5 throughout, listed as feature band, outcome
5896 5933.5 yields 1.01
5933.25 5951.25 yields -0.37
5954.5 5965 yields 0.16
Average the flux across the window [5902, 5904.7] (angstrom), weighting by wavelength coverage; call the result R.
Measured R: 15.9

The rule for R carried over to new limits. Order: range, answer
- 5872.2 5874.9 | 17.9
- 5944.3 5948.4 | 16.9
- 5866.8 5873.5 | 16.5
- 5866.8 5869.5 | 16.8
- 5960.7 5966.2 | 16.4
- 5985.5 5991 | 16.3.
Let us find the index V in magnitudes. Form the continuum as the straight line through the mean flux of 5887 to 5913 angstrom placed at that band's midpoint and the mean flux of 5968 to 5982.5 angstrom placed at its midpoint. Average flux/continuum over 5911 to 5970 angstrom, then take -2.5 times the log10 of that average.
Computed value -0.05 mag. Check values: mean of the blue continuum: 14.7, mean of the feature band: 16.5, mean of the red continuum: 16.7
